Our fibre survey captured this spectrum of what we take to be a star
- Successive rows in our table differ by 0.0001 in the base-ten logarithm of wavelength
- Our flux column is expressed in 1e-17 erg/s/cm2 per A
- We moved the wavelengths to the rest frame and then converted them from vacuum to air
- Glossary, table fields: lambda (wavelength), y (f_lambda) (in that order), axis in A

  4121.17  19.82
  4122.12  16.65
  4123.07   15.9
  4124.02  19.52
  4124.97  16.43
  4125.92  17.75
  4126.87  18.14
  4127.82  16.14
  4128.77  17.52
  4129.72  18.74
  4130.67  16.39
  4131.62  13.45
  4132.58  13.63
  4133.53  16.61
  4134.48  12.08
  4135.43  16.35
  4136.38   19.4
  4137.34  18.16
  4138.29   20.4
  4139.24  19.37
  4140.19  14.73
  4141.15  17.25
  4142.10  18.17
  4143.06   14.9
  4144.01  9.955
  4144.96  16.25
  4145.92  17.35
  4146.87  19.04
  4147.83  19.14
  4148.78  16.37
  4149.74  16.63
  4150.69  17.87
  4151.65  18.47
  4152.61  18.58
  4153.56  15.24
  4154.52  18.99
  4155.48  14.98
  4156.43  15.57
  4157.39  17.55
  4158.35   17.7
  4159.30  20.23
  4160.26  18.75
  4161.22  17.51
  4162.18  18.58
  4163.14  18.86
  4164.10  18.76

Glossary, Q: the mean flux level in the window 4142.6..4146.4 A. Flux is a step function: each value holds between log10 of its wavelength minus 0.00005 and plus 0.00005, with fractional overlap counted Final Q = 14.7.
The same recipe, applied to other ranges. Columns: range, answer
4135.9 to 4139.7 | 19.3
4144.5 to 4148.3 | 17.9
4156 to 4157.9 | 16.6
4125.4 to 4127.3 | 17.9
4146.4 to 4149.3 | 18.1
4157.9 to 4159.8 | 19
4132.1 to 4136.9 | 15.6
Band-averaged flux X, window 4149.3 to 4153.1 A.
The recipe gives 17.9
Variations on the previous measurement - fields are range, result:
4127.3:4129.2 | 16.9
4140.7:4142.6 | 17.7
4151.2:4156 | 17.2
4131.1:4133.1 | 13.6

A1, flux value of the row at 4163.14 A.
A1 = 18.86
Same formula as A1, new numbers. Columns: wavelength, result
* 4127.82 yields 16.14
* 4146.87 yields 19.04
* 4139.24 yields 19.37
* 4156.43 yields 15.57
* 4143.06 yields 14.9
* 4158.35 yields 17.7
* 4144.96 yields 16.25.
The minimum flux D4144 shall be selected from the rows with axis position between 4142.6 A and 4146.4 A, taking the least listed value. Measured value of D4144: 9.955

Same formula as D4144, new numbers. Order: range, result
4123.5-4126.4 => 16.43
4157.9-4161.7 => 17.51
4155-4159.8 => 14.98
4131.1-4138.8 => 12.08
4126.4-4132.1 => 13.45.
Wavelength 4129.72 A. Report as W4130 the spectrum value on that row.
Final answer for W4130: 18.74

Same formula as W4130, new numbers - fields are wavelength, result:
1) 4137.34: 18.16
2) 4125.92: 17.75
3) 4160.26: 18.75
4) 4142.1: 18.17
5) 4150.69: 17.87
